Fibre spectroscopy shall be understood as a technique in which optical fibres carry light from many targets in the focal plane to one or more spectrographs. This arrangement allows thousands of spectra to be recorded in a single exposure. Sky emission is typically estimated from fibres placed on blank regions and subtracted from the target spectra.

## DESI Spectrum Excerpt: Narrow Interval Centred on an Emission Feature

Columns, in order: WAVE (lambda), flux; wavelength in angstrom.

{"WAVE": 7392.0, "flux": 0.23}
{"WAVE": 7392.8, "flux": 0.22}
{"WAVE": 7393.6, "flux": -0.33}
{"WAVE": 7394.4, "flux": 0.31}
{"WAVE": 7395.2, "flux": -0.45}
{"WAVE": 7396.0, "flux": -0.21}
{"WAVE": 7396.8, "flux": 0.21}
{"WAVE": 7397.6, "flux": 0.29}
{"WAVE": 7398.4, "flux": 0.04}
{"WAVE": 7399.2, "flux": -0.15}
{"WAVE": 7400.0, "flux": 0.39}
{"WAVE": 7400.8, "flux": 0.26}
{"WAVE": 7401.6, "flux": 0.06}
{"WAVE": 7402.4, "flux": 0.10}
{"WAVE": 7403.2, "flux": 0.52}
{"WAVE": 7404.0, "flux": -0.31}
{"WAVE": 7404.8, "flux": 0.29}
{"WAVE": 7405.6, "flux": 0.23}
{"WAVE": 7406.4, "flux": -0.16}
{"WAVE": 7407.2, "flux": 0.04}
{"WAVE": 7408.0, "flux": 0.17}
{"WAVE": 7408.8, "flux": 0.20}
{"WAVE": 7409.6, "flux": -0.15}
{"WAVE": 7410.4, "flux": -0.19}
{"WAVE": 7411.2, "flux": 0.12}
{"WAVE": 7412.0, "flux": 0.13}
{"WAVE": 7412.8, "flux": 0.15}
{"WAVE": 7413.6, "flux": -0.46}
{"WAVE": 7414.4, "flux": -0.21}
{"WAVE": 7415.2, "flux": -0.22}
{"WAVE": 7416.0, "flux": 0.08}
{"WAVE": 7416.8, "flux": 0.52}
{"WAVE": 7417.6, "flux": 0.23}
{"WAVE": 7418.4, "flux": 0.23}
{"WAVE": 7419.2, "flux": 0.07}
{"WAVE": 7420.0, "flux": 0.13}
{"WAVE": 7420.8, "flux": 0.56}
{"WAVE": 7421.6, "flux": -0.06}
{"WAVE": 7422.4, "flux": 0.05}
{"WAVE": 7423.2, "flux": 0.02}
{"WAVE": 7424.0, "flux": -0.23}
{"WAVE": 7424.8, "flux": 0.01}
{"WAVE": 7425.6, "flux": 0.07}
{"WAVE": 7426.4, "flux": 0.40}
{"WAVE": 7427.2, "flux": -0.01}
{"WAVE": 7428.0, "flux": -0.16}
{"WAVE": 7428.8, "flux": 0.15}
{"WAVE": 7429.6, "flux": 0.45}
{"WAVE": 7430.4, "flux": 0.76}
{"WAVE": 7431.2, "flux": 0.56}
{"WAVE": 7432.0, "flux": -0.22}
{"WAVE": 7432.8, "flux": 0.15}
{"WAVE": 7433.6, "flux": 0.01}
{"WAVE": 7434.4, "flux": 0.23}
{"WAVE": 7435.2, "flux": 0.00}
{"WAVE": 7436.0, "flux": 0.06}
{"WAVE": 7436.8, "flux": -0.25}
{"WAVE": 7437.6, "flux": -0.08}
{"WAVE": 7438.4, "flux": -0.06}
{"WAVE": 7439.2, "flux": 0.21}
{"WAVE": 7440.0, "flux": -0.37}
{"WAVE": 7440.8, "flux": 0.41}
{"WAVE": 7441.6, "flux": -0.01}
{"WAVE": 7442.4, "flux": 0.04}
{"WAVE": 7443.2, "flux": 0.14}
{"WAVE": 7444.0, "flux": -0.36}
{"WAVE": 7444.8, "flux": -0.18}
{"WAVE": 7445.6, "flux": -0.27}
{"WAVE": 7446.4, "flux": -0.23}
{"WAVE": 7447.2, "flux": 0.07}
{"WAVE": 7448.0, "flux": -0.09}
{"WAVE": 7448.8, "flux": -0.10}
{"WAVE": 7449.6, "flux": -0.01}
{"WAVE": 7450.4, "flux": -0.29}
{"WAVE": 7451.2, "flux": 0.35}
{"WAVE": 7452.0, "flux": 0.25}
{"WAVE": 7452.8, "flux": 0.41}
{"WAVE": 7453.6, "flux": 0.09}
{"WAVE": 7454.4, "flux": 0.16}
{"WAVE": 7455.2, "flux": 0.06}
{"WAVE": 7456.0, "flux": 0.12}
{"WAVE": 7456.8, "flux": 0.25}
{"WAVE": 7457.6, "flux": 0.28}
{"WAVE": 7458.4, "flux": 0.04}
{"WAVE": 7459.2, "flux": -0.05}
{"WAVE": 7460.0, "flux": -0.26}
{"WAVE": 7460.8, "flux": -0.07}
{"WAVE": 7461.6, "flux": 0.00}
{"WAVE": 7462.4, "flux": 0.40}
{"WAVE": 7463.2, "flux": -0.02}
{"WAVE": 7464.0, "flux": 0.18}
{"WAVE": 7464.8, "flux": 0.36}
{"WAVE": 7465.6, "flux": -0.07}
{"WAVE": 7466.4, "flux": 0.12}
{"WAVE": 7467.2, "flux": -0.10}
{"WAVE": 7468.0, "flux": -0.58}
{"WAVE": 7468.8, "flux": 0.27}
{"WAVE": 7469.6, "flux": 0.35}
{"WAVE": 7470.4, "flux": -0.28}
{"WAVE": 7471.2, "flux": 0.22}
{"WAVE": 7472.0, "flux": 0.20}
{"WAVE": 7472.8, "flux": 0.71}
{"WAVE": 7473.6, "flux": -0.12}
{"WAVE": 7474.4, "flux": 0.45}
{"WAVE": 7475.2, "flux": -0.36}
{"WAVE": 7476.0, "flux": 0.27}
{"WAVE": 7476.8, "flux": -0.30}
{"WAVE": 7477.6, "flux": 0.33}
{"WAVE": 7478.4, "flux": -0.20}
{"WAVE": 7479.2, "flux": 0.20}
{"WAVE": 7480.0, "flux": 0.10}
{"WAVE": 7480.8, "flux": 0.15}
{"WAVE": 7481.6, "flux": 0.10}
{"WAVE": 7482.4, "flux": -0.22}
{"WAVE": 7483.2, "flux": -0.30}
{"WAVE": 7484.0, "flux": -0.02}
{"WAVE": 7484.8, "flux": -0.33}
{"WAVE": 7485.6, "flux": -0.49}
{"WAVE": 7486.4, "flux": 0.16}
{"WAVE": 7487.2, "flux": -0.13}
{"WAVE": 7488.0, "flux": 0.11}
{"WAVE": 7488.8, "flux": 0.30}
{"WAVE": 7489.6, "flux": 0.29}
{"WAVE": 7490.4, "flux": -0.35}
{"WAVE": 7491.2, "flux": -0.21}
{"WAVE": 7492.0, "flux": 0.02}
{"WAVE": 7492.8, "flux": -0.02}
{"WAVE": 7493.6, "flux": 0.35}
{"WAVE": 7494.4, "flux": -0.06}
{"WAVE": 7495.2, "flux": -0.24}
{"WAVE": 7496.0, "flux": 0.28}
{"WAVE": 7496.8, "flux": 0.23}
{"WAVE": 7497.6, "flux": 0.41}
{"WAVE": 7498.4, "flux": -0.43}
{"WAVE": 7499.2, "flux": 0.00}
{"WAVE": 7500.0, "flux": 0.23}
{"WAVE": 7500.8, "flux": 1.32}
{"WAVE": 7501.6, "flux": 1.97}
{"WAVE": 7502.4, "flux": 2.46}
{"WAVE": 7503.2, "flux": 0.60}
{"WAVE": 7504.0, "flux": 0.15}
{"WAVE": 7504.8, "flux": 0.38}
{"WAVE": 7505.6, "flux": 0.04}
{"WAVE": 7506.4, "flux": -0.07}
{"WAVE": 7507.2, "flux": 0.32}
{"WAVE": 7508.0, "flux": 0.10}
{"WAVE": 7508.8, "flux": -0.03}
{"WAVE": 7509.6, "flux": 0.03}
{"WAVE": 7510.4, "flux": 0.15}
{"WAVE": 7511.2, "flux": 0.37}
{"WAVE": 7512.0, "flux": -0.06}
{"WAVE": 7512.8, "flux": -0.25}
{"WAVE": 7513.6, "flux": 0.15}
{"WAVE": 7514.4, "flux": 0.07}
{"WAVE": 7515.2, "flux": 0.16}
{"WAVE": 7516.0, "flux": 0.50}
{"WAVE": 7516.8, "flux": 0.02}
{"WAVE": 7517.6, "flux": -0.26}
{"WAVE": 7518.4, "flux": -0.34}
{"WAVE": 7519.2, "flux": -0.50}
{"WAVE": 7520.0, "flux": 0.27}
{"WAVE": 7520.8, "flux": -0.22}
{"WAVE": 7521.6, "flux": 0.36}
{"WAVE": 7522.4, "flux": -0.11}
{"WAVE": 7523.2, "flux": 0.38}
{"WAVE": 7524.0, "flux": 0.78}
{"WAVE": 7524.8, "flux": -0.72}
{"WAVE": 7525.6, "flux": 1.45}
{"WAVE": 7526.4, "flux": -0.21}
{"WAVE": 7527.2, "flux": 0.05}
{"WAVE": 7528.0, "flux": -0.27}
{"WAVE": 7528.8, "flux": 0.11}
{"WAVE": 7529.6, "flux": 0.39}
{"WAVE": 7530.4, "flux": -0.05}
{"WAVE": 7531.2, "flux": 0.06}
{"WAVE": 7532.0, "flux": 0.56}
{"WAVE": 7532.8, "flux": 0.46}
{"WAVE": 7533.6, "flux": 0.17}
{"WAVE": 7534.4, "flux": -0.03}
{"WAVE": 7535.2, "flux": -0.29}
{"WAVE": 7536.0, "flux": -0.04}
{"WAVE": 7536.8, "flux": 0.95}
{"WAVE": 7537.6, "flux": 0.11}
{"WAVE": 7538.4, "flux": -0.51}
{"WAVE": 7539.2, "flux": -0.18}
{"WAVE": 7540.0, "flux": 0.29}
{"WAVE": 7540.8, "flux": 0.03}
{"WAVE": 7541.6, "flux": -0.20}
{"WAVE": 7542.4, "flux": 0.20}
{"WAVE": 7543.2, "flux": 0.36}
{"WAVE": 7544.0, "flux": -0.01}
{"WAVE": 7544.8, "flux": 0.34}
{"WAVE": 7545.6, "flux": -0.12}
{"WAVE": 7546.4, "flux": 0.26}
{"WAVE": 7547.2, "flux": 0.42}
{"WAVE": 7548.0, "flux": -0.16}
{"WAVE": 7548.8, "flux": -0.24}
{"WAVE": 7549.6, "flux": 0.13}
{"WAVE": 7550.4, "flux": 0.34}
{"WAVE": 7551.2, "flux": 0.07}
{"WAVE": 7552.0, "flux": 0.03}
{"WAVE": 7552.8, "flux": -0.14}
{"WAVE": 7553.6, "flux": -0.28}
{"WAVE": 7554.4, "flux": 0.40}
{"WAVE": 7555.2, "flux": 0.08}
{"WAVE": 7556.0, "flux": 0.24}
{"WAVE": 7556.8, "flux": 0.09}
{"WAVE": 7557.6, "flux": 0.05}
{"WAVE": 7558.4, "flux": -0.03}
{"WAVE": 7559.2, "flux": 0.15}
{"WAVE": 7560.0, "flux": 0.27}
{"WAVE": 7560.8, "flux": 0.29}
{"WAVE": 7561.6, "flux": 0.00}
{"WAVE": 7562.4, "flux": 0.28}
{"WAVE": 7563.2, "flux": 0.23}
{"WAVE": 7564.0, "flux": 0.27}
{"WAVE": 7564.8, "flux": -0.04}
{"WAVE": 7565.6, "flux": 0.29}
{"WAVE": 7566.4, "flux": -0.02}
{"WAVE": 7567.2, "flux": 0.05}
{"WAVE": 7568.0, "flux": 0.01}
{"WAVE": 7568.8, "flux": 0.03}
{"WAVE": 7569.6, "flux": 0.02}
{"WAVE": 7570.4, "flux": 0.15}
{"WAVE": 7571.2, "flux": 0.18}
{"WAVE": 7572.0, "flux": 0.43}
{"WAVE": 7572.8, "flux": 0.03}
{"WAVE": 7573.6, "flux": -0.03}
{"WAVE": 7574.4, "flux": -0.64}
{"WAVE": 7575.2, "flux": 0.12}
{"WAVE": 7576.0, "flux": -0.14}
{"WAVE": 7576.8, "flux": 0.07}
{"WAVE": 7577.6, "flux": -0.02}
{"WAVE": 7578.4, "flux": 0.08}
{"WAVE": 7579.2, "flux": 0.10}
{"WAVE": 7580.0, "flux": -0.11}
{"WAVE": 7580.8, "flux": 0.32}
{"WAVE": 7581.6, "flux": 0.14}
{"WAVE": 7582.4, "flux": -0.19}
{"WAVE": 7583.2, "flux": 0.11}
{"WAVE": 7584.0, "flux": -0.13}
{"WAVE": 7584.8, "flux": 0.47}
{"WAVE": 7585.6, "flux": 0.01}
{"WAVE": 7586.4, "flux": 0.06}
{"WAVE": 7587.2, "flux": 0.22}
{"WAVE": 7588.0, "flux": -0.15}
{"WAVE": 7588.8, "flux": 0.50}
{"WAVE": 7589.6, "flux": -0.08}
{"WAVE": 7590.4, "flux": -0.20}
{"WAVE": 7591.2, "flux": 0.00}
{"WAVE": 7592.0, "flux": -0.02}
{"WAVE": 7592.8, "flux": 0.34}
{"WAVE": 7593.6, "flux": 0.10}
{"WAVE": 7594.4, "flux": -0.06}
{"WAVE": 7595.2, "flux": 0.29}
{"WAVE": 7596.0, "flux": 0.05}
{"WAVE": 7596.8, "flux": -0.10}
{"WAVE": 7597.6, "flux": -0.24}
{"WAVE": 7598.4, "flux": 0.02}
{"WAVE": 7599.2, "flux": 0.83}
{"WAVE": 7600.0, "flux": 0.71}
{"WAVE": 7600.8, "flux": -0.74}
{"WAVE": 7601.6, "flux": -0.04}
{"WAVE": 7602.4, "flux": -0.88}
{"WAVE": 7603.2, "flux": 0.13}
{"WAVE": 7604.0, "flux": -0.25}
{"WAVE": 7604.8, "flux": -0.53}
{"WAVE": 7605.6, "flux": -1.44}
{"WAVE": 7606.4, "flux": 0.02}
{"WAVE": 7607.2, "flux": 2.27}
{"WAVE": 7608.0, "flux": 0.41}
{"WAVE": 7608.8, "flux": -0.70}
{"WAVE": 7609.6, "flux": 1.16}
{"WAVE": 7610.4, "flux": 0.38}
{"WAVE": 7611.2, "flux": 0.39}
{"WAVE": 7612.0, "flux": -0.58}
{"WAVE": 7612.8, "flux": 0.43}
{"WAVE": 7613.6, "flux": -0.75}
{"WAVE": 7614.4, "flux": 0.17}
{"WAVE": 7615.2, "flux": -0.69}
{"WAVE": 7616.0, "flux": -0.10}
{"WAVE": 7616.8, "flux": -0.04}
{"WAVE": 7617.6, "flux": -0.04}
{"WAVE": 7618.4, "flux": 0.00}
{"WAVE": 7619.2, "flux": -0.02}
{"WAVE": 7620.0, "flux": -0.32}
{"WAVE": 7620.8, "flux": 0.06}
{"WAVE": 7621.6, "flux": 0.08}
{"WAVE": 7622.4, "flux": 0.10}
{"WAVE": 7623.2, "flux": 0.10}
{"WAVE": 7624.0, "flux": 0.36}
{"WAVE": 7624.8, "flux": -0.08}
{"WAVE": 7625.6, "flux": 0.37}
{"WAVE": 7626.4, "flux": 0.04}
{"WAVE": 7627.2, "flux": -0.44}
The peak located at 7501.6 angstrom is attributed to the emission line Halpha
